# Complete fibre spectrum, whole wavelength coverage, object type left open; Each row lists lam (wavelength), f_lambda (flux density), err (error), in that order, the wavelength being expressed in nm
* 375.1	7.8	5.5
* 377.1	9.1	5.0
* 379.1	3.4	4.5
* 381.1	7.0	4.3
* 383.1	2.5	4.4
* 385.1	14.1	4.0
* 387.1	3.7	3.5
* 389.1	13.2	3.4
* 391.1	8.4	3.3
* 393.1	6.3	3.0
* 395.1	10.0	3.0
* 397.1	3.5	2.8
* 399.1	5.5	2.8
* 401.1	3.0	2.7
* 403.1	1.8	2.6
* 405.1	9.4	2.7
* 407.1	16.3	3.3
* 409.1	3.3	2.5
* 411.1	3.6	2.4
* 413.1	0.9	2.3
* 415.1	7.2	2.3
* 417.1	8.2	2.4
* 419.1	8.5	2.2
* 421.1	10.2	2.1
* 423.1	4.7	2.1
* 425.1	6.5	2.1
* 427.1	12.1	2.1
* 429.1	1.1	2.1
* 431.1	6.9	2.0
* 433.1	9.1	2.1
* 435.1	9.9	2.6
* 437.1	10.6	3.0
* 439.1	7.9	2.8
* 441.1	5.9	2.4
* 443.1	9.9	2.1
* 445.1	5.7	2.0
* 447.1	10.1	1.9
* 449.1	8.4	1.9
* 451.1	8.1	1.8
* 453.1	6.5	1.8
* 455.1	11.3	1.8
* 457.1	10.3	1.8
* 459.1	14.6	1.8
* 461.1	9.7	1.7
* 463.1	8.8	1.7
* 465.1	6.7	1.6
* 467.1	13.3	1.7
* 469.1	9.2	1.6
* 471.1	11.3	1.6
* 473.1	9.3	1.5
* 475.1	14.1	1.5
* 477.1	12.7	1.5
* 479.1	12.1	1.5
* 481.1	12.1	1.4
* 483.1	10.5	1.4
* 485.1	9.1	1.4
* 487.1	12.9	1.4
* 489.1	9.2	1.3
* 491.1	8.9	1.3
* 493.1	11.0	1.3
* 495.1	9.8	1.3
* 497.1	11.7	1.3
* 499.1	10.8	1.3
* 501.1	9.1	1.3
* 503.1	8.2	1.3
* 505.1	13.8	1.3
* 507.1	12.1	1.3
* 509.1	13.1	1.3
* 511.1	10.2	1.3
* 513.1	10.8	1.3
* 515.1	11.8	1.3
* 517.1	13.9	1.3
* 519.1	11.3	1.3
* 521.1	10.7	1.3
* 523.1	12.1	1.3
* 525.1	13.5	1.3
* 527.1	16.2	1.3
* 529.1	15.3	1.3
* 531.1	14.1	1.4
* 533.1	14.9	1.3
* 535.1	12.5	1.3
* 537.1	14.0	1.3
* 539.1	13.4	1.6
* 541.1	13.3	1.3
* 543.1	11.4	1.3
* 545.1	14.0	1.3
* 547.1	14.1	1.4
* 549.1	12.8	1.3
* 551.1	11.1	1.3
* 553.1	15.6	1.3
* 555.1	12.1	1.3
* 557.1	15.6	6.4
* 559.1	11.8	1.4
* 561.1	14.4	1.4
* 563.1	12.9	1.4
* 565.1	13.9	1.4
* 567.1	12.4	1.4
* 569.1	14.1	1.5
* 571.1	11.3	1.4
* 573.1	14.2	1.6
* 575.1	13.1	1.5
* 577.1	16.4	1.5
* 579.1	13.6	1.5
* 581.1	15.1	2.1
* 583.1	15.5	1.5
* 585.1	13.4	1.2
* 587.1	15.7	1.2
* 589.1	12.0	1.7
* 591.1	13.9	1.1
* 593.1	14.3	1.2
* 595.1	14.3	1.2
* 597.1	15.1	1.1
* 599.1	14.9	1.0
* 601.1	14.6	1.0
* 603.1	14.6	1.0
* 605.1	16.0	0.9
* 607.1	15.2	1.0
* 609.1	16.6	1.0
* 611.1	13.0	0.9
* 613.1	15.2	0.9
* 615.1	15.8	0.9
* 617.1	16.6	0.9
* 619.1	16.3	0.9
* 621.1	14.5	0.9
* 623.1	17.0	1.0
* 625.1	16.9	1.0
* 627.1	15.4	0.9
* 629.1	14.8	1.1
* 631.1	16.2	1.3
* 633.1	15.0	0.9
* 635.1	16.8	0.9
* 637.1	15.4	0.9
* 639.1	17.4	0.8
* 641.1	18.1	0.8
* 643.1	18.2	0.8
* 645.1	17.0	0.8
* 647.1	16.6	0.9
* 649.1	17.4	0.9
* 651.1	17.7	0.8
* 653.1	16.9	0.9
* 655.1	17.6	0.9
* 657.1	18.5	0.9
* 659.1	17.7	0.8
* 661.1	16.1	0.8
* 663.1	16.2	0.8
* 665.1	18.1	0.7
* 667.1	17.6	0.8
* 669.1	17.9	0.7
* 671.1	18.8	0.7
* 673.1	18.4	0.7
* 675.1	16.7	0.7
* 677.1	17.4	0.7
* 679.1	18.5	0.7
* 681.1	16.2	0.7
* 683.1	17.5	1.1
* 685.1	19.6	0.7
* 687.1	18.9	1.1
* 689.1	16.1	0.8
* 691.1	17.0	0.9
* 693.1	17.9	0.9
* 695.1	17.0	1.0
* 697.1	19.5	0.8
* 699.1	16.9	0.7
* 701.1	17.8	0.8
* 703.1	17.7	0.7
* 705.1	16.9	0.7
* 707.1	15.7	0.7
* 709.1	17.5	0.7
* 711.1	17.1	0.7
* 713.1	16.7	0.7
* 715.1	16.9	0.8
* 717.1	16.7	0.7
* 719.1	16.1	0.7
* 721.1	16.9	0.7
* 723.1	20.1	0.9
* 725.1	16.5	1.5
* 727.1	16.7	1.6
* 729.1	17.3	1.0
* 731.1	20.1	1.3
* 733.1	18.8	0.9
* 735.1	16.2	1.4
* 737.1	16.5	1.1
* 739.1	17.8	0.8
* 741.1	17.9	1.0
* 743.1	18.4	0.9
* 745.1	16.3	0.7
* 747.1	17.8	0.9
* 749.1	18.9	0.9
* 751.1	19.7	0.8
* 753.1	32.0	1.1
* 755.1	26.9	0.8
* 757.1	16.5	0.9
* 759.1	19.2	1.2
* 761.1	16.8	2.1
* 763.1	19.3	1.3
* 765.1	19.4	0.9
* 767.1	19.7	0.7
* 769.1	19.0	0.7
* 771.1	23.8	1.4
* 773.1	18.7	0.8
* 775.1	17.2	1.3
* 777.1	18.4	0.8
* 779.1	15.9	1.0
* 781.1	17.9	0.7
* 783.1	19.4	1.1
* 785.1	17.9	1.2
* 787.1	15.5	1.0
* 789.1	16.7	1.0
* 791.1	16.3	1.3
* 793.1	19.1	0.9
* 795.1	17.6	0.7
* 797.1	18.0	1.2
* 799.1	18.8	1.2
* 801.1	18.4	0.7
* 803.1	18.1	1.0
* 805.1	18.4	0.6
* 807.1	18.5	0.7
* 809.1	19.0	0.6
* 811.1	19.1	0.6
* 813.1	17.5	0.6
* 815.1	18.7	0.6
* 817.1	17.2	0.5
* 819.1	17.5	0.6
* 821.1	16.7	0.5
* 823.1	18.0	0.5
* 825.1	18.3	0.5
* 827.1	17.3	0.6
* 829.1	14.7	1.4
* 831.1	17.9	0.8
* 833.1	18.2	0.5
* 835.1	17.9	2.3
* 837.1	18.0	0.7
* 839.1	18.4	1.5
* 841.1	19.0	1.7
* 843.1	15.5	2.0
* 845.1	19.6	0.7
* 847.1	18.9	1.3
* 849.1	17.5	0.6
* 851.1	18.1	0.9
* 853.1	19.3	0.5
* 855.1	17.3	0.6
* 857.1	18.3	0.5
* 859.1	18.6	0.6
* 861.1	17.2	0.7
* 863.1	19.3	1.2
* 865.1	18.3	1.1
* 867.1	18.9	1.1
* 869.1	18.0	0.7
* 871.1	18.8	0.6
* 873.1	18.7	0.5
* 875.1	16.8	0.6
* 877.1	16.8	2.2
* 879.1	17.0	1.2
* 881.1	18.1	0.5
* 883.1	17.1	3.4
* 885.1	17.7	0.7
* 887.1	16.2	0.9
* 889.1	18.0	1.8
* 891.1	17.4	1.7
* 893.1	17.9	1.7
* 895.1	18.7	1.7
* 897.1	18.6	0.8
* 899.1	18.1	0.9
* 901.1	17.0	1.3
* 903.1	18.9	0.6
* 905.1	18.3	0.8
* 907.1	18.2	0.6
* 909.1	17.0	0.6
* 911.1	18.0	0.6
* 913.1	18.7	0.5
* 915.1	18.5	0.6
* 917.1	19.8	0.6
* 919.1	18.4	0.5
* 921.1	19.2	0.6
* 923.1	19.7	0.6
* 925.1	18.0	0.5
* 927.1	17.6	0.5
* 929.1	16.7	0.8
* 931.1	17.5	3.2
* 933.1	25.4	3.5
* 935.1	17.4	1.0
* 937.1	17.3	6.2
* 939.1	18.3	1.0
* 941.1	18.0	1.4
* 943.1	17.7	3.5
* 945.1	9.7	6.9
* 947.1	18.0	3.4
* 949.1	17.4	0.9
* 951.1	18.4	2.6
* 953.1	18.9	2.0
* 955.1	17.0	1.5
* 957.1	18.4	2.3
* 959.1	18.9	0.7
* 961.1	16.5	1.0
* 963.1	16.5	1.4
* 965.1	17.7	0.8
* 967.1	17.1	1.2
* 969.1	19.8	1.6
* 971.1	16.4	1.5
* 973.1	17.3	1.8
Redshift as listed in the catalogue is 0.15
